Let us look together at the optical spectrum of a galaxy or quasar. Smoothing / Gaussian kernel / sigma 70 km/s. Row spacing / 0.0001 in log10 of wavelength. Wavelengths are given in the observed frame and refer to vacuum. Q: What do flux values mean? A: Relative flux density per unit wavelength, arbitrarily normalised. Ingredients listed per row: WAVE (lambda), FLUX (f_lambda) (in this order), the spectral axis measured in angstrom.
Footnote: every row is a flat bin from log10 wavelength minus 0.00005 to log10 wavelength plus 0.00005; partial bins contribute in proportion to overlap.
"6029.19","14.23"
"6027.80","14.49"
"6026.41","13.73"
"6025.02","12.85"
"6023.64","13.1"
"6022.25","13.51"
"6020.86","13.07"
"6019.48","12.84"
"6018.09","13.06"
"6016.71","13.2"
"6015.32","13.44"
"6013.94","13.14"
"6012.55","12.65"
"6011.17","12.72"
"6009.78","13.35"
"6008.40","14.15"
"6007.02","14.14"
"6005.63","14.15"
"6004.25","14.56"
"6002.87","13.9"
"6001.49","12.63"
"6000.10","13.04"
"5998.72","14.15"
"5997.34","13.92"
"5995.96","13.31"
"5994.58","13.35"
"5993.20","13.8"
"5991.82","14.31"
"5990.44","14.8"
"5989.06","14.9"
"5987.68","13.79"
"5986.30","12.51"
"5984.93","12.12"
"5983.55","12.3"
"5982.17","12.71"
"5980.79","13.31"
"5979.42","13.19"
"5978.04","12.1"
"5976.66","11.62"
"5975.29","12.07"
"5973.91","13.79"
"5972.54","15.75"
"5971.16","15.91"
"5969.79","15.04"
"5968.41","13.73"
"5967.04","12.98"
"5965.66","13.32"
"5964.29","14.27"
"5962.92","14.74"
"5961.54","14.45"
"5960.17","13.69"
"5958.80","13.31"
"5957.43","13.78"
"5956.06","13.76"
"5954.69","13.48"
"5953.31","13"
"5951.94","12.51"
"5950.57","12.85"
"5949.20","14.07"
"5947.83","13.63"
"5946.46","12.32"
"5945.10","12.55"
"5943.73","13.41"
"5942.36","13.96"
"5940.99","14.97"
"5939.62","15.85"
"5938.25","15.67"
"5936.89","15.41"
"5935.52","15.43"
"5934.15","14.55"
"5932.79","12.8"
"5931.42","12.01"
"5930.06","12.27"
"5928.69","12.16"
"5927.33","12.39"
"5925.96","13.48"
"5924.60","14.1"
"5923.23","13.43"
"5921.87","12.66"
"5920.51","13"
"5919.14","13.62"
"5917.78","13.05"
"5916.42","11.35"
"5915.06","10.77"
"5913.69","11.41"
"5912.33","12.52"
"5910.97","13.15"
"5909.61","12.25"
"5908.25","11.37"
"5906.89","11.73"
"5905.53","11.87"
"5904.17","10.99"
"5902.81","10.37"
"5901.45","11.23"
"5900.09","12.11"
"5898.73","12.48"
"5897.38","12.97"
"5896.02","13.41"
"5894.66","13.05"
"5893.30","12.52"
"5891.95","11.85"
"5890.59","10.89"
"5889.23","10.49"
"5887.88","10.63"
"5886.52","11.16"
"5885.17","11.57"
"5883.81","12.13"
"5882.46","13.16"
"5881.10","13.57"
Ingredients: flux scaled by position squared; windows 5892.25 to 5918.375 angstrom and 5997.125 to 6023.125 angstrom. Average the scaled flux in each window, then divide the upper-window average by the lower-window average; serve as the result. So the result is 1.16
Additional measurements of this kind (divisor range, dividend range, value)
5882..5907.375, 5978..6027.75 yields 1.18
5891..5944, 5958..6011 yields 1.09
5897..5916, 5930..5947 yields 1.20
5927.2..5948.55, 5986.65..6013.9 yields 1.02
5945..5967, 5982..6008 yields 1.02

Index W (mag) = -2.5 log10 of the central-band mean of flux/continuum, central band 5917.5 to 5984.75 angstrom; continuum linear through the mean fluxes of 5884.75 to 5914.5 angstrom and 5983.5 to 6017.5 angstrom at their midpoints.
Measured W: -0.071 mag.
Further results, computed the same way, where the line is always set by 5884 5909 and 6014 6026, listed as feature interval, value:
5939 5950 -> -0.13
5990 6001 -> -0.07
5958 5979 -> -0.10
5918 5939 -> -0.12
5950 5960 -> -0.07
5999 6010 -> -0.06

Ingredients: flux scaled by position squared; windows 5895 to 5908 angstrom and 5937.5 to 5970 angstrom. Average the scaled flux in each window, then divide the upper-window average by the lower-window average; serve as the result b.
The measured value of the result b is 1.18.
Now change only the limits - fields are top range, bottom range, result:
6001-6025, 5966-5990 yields 1.01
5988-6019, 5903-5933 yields 1.14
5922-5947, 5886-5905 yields 1.18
